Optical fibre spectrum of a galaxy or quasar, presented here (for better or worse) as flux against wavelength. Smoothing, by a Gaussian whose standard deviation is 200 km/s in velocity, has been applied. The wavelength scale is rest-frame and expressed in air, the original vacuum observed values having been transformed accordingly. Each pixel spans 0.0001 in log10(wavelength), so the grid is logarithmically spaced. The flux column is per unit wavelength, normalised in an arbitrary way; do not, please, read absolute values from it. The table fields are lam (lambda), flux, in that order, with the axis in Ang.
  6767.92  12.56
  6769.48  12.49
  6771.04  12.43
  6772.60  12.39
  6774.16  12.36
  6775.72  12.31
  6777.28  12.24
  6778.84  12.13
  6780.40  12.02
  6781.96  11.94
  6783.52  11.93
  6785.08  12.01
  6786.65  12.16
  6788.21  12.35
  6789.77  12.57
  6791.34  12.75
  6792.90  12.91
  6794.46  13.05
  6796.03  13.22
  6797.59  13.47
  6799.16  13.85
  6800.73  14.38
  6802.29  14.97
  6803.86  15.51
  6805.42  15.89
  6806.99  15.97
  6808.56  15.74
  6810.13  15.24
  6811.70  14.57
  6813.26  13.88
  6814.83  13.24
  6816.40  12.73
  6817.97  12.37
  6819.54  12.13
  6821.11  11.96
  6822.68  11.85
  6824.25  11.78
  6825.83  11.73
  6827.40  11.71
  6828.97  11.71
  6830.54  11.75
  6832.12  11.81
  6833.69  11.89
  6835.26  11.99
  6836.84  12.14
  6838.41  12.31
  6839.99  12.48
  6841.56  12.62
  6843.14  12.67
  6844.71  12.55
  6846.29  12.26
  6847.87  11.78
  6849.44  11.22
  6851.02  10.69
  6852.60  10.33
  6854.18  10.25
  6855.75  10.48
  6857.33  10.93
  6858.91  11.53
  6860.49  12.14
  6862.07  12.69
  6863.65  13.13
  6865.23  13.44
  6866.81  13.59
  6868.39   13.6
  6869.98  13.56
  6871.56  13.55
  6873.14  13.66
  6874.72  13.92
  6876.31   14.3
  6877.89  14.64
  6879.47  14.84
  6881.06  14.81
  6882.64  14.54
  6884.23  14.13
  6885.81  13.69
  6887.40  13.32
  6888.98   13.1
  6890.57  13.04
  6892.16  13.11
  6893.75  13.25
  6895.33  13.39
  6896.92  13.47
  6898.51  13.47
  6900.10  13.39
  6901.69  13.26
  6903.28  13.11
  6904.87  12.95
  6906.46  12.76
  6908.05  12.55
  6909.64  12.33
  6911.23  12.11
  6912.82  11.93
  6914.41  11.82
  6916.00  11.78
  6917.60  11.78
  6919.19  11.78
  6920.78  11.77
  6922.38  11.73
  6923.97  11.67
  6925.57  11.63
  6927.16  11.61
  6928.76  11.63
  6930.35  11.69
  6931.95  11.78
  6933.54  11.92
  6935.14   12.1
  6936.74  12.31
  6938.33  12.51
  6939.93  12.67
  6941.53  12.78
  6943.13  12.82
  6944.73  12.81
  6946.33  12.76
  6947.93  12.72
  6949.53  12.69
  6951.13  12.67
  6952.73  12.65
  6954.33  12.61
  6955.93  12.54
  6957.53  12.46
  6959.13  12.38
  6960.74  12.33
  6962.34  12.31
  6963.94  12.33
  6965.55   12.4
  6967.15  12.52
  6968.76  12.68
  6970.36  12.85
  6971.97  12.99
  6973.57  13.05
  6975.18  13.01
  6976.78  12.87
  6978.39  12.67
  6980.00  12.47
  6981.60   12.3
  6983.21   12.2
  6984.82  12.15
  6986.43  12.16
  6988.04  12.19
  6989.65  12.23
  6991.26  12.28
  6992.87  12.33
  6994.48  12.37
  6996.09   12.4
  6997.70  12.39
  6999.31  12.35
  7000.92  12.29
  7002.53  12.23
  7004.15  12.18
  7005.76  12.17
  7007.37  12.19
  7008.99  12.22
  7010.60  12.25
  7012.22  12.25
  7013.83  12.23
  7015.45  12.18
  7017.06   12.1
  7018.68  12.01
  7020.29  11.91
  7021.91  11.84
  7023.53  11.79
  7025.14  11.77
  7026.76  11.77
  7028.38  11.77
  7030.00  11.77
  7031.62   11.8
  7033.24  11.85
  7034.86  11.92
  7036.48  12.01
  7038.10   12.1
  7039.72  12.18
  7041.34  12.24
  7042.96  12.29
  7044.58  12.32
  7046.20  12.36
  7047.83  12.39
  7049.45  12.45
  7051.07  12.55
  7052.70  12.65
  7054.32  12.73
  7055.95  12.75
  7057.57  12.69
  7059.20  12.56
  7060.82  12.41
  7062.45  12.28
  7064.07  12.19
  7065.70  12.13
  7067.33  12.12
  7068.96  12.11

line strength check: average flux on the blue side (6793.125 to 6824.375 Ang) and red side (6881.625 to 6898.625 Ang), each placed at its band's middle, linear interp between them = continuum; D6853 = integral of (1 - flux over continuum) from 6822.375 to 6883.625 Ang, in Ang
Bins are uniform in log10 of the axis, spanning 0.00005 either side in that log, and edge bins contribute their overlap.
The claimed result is 5.2 Ang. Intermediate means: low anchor 13.8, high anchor 13.5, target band 12.5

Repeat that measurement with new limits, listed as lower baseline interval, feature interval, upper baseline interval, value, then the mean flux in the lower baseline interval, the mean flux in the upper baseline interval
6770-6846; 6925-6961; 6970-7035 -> 0.2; 12.9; 12.2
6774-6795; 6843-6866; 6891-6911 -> 1.9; 12.3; 13.1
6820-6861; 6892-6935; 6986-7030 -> -1.6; 11.7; 12.1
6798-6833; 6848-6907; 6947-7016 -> 0.1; 13.4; 12.4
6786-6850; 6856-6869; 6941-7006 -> 0.3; 13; 12.5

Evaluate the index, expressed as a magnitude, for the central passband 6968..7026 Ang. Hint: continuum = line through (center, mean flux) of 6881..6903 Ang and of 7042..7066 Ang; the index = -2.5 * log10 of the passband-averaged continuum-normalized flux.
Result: 0.04 mag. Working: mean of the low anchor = 13.5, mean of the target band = 12.3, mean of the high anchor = 12.5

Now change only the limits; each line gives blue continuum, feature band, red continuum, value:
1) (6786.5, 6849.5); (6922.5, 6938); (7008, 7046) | 0.057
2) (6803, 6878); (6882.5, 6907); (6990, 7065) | -0.064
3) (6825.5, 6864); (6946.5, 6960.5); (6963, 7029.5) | -0.038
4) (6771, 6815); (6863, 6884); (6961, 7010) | -0.080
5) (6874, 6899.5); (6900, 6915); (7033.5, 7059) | 0.085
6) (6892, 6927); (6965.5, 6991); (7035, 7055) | -0.012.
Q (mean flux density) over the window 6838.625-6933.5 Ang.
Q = 12.6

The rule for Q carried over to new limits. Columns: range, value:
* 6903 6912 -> 12.6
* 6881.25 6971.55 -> 12.6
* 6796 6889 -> 13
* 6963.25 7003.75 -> 12.5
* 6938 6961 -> 12.6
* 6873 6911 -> 13.5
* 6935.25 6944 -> 12.6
